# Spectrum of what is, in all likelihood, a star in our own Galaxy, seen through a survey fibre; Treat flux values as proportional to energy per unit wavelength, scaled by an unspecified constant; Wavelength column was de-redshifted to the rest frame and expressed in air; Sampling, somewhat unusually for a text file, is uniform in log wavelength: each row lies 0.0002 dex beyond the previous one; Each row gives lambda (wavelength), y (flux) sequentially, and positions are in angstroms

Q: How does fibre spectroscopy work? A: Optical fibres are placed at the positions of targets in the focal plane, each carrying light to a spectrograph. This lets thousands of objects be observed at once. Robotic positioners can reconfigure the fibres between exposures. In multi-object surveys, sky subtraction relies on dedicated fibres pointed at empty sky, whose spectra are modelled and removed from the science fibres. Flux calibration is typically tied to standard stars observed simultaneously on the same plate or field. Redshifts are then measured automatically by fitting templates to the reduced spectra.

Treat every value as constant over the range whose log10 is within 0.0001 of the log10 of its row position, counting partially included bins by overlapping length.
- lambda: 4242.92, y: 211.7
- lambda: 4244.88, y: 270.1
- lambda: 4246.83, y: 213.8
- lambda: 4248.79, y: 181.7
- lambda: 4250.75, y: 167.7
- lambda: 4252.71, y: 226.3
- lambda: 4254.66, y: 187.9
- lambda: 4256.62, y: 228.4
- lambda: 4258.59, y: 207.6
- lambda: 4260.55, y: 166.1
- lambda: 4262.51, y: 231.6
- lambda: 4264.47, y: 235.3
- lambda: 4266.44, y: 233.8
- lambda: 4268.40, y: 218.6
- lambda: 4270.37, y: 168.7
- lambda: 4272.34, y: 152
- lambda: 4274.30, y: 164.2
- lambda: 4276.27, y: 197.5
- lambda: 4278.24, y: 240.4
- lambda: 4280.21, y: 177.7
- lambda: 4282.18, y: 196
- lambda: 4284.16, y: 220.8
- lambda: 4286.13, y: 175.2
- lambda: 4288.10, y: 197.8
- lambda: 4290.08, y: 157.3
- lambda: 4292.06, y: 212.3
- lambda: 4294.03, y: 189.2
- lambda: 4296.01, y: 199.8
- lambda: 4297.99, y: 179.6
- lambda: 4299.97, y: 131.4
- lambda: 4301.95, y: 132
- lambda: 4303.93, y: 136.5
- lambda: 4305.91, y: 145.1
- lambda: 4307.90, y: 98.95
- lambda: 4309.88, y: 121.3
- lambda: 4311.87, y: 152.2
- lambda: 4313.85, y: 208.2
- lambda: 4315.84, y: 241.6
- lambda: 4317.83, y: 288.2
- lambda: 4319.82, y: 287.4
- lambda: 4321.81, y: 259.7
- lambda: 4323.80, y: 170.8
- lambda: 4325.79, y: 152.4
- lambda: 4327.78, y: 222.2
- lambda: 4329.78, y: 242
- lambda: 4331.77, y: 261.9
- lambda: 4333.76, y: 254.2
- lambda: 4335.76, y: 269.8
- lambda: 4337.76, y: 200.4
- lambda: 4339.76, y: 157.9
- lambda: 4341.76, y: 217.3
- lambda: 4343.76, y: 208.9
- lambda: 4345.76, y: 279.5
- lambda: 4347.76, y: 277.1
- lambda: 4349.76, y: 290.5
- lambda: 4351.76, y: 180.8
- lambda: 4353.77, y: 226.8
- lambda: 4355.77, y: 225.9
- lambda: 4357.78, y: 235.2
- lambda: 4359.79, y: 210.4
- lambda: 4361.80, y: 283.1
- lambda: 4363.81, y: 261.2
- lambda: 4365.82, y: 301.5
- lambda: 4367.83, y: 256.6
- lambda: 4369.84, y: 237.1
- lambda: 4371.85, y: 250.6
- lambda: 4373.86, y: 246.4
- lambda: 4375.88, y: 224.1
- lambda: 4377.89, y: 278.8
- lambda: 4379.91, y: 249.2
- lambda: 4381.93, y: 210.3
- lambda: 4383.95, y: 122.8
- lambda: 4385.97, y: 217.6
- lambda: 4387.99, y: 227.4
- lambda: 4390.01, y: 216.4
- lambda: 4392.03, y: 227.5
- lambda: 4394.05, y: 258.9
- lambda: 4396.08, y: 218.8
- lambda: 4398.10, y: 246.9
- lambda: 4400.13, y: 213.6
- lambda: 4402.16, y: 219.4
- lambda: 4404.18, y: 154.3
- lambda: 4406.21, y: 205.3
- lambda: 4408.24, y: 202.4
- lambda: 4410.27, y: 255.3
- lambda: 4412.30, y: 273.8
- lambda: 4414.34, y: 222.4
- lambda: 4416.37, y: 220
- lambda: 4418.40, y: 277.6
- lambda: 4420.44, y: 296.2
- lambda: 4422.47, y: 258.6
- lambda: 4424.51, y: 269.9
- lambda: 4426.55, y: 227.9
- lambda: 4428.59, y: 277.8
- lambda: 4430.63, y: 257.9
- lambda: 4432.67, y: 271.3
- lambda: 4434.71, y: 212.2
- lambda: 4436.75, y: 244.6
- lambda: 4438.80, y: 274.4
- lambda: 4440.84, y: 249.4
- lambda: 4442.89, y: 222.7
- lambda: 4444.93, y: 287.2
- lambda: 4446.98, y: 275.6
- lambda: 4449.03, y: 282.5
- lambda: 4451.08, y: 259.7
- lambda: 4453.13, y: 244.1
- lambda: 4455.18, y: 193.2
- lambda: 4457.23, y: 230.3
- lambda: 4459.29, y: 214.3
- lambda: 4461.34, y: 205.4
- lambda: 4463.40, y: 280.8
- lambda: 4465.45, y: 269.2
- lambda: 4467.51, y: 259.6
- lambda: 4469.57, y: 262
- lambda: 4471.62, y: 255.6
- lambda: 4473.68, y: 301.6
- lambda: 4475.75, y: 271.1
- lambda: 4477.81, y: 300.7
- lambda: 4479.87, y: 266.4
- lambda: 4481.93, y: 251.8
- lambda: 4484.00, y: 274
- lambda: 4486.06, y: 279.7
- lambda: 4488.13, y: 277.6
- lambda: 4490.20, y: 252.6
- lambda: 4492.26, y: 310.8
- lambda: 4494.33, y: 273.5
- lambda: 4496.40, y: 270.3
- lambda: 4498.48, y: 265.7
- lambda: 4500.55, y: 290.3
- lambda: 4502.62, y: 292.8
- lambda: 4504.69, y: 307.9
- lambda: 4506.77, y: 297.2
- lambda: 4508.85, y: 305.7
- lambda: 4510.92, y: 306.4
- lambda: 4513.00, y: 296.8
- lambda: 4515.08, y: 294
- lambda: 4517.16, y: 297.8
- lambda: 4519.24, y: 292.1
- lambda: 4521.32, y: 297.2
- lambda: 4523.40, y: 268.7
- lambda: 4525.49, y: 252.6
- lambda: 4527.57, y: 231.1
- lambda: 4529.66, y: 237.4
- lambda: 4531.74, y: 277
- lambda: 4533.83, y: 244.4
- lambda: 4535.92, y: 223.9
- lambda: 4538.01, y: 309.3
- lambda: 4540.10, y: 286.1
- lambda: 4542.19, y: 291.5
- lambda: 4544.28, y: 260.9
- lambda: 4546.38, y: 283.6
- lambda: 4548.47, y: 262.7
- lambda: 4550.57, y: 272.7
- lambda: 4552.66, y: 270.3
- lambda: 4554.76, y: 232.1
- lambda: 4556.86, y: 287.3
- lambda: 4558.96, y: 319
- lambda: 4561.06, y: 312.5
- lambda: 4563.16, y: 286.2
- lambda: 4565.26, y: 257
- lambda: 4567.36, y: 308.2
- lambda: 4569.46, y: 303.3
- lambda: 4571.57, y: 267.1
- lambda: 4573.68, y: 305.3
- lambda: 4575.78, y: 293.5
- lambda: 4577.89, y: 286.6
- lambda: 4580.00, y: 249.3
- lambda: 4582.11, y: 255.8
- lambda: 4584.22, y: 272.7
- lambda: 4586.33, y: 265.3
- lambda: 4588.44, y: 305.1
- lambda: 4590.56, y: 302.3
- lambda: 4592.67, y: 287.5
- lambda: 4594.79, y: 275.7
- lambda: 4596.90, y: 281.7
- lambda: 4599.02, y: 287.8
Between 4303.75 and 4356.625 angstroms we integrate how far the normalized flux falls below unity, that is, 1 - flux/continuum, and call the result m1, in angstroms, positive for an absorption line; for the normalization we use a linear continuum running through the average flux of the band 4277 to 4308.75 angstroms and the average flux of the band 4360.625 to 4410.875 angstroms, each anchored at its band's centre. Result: -4.6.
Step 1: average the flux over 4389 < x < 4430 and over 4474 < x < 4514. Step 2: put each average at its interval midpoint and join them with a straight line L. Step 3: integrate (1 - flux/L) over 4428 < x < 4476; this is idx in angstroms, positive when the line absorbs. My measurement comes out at 1.27 angstroms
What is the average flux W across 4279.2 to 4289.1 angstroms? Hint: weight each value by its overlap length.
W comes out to 194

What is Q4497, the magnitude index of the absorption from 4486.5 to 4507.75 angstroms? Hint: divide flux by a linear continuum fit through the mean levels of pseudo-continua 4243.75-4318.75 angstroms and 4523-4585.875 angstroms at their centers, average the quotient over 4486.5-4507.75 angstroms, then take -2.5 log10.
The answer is -0.11 mag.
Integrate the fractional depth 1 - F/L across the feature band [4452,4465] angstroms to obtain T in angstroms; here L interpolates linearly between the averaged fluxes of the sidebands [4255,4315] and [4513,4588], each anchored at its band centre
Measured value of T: 0.7 angstroms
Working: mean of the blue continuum 183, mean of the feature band 230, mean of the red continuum 276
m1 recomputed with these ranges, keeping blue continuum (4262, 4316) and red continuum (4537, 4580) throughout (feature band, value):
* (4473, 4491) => -1.4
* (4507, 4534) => -1.0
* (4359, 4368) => -2.3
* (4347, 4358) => -1.8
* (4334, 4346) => -1.2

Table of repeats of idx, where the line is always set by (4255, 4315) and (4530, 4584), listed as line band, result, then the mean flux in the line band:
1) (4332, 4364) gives -4.9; 236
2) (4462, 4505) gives -4.1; 276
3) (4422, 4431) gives -1.0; 258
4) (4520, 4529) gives 0.1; 262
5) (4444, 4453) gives -1.3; 273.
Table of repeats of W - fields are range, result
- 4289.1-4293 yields 184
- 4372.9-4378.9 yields 250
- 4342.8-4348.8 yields 256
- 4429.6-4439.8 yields 252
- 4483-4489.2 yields 277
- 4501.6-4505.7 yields 301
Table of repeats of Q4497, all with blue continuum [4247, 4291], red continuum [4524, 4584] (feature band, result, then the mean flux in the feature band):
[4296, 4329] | 0.14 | 184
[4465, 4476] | -0.08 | 270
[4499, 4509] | -0.14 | 296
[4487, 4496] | -0.09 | 278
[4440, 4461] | 0.01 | 245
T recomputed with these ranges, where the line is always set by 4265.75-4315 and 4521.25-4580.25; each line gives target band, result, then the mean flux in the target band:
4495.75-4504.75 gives -0.97 angstroms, 284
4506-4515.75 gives -1.52 angstroms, 300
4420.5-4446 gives -2.85 angstroms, 256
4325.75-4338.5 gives -2.88 angstroms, 235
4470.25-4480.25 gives -1.34 angstroms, 279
